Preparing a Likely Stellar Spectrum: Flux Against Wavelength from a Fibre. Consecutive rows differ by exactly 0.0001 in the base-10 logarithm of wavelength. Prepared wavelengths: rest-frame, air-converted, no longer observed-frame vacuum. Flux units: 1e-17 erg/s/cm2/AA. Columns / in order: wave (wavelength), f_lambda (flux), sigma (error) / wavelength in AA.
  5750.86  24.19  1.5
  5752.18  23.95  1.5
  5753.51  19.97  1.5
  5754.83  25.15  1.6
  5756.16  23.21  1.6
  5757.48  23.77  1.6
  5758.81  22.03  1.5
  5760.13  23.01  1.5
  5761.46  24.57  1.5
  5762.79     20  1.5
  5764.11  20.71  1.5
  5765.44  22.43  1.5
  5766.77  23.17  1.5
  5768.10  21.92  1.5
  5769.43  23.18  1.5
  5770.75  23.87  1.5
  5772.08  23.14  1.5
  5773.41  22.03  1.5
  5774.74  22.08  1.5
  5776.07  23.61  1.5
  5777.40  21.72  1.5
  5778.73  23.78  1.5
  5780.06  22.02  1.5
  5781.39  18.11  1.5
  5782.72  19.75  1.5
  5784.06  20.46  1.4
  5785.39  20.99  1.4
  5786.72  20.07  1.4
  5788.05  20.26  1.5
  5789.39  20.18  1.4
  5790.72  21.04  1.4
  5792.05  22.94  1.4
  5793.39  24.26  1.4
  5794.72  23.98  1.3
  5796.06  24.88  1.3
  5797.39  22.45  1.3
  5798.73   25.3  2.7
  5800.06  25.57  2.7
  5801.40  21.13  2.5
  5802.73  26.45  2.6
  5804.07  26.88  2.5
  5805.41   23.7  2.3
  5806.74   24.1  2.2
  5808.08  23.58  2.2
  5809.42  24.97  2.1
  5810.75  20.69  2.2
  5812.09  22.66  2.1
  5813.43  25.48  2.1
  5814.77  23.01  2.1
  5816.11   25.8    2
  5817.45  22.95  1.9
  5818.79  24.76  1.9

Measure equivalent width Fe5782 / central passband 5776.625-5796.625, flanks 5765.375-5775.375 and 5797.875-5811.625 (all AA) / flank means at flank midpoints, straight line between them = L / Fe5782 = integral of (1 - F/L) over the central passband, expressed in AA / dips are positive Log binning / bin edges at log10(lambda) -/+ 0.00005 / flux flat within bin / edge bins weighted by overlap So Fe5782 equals 1.55 AA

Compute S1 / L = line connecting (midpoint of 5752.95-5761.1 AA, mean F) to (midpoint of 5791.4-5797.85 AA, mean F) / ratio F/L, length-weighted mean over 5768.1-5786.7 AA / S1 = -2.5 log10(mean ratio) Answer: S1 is 0.07 mag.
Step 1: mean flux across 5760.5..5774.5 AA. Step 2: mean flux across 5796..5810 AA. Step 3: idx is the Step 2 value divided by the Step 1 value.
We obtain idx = 1.1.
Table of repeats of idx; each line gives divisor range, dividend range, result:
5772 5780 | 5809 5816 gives 1.04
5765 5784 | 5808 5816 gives 1.06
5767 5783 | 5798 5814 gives 1.09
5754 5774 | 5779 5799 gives 0.95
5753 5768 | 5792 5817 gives 1.07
